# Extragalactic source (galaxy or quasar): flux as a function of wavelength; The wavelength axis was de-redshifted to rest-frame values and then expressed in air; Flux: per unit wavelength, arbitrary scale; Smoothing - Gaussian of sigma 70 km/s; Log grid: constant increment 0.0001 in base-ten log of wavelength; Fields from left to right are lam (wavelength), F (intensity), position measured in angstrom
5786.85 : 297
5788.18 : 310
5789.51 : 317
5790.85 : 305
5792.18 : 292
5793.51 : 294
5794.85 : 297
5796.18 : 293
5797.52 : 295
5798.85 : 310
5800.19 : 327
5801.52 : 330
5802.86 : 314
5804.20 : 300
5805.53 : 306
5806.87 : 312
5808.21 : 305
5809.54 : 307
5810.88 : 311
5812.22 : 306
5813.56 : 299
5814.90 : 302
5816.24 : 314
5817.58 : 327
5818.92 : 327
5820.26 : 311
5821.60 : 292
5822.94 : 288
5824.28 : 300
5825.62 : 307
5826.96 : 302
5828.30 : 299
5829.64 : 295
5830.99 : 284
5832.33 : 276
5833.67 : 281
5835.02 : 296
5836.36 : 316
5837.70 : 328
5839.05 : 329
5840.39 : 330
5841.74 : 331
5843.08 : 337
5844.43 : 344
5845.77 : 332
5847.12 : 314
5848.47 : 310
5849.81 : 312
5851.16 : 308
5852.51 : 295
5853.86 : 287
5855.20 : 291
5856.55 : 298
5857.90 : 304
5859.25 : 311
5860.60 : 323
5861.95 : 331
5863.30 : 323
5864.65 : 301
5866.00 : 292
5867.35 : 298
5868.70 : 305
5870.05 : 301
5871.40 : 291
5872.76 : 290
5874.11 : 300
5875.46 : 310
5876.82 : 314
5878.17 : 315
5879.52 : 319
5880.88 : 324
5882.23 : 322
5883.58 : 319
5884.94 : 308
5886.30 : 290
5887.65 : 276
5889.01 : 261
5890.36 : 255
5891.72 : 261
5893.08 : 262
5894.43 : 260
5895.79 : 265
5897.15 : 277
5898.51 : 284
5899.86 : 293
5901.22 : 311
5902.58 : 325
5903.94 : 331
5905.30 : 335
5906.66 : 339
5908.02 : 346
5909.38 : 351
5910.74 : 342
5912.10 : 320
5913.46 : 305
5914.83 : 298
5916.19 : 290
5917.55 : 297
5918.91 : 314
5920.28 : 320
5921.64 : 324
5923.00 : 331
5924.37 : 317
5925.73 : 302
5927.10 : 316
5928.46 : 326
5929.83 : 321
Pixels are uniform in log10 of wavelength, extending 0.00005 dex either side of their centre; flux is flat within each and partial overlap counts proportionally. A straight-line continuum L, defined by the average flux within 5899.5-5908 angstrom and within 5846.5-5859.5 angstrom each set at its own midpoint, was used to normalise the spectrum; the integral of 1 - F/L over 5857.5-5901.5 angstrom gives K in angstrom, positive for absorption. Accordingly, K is 2.4 angstrom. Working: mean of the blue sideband 303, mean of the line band 297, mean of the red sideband 325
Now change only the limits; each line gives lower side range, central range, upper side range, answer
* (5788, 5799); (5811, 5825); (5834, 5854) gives 0.10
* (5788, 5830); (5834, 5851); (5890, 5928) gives -0.87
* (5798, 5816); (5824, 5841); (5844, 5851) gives 0.72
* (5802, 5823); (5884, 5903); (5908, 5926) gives 2.11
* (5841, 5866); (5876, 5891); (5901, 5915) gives 1.00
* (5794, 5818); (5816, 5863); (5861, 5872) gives -0.39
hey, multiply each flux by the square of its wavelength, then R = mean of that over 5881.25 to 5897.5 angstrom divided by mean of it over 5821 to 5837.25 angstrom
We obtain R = 0.97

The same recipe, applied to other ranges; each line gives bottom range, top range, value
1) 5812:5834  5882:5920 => 1.03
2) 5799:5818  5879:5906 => 0.97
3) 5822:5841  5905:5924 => 1.10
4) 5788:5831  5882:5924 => 1.03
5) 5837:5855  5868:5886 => 0.98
